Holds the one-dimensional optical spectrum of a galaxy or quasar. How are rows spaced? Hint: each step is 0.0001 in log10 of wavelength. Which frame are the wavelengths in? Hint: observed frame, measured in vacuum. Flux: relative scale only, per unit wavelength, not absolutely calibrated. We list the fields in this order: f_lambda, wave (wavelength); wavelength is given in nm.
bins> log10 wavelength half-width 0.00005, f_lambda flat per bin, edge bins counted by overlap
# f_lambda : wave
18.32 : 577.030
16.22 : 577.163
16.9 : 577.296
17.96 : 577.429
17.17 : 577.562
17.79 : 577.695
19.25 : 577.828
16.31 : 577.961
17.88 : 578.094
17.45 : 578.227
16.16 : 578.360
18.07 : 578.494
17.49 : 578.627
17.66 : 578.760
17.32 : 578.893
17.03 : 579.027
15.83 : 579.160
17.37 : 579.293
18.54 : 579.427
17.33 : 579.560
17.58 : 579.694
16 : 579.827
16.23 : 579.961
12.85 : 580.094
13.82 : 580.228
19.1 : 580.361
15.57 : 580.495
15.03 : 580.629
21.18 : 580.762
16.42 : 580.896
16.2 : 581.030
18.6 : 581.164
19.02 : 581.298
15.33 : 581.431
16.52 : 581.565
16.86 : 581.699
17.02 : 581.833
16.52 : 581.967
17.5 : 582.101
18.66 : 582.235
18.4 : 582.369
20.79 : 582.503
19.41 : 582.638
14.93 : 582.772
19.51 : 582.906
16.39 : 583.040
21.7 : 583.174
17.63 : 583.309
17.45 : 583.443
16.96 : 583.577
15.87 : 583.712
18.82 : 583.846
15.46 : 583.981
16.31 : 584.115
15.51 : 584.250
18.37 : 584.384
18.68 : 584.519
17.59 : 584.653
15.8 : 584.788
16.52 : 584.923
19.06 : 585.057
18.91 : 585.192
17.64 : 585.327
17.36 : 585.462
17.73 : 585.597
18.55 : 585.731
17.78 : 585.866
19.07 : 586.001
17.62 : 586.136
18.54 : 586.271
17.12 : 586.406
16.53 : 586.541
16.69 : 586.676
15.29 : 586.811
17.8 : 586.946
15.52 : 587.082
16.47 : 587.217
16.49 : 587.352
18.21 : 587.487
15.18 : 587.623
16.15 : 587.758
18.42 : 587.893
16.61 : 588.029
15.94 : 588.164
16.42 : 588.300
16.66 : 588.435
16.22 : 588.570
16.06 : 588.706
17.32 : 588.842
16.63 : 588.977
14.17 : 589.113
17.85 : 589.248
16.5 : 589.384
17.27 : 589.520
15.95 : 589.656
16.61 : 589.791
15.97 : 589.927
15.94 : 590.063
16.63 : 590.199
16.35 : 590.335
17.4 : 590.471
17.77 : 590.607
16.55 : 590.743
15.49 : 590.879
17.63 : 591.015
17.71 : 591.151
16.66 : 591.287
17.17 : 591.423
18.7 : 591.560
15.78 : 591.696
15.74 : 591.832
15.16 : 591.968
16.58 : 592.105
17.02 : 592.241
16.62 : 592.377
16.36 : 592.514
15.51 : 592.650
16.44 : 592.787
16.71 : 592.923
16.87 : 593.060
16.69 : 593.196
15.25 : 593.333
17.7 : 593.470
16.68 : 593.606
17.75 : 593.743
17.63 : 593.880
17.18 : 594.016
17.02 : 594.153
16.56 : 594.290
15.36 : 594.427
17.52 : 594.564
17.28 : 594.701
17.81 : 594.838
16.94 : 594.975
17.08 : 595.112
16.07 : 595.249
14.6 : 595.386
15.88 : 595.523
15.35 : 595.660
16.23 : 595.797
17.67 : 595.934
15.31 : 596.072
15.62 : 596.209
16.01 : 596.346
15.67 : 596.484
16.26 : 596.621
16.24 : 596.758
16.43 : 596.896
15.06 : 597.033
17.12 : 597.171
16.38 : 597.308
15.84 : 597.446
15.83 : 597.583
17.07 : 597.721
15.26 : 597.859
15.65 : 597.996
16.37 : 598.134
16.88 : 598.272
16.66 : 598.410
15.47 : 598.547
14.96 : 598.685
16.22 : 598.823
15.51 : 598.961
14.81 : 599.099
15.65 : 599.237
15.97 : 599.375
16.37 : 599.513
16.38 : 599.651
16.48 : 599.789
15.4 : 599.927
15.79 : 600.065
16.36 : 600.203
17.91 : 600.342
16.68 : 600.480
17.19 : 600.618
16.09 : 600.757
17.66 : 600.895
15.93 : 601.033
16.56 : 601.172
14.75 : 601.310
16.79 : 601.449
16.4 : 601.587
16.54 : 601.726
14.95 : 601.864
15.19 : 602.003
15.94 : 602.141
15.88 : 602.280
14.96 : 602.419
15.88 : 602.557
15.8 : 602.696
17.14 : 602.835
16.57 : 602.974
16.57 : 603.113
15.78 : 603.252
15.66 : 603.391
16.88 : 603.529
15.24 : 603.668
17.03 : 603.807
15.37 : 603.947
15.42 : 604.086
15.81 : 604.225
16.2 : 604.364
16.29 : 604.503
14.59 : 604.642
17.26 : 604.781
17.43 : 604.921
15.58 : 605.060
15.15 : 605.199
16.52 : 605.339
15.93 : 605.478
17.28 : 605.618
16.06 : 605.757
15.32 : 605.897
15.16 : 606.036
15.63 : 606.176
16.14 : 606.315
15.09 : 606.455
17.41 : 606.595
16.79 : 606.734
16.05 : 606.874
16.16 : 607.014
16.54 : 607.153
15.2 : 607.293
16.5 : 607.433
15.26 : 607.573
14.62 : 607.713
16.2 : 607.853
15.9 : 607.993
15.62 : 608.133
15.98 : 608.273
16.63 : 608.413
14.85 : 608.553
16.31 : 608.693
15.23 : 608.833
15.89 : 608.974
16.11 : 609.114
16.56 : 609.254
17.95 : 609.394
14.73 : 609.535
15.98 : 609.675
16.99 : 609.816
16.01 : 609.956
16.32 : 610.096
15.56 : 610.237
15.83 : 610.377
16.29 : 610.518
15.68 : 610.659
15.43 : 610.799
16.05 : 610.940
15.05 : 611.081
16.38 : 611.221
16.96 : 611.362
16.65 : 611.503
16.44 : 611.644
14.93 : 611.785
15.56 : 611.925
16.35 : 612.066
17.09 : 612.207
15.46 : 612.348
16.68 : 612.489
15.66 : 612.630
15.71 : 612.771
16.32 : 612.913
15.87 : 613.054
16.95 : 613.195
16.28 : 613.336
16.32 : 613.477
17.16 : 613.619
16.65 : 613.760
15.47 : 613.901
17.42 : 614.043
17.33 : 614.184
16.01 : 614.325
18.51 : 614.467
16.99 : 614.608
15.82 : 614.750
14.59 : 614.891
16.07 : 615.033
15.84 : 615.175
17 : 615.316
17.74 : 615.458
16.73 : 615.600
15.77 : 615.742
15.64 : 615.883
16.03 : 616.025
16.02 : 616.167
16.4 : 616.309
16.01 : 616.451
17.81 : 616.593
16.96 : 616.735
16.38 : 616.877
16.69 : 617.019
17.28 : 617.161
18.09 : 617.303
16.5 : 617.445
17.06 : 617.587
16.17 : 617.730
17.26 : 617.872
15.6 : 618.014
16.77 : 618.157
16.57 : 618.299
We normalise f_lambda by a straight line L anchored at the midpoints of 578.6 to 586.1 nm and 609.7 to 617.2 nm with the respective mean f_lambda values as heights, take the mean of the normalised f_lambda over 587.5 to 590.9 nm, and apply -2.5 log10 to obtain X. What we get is 0.04 mag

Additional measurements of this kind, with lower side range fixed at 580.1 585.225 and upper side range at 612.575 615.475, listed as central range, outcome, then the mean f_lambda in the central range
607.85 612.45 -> 0.035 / 16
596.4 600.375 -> 0.057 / 16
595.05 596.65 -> 0.067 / 16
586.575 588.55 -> 0.044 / 16.6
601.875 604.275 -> 0.057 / 15.9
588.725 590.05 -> 0.049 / 16.4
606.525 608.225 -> 0.041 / 16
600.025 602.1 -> 0.034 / 16.3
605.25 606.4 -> 0.048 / 16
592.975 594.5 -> 0.017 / 16.8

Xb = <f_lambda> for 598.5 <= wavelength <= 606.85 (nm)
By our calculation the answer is 16.1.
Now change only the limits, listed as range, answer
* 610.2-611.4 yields 15.9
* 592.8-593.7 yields 16.7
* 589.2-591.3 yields 16.8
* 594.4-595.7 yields 16.4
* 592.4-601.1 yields 16.3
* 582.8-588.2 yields 17.3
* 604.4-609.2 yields 16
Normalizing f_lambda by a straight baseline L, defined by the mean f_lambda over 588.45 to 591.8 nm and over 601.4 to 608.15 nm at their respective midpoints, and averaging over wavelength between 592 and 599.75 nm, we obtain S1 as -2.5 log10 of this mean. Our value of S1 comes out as 0.01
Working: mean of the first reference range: 16.7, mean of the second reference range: 16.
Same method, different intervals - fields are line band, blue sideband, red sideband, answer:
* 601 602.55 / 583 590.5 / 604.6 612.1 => 0.034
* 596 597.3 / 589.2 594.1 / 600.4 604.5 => 0.030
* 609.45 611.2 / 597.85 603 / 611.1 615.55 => 0.031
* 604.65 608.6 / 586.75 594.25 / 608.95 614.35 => 0.021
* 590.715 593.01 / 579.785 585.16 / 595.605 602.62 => 0.001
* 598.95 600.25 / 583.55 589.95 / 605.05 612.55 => 0.035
